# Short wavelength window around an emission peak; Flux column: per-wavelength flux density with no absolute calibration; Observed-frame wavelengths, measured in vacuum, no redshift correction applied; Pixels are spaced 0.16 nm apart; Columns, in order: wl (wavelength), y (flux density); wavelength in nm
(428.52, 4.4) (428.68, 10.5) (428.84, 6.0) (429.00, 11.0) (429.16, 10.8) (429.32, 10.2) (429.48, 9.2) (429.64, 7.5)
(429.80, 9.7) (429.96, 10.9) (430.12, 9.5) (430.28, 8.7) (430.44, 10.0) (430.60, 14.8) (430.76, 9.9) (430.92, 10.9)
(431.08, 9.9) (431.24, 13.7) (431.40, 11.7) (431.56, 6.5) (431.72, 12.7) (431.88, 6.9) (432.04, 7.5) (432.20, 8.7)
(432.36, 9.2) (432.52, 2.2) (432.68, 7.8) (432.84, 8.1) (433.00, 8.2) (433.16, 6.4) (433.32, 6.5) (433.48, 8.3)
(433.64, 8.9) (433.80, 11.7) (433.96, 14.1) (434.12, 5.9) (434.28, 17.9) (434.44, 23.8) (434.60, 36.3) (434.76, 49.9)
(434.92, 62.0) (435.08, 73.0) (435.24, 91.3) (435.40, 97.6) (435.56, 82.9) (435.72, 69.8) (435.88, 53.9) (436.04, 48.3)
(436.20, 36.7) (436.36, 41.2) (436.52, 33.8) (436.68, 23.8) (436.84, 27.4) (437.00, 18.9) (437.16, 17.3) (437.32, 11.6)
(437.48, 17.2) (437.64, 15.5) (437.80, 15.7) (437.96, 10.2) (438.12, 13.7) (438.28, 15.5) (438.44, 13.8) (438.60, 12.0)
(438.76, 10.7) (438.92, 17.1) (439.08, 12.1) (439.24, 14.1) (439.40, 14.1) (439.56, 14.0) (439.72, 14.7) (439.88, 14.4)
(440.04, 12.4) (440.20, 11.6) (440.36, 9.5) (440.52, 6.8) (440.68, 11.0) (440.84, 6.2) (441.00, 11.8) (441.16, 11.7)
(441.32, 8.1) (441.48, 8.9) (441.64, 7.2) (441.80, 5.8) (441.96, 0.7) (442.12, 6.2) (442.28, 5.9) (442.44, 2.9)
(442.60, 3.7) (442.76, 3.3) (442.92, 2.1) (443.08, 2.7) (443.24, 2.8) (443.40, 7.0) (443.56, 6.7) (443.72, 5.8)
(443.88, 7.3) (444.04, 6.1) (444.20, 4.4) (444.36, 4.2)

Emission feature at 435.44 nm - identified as Lyman alpha 1216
